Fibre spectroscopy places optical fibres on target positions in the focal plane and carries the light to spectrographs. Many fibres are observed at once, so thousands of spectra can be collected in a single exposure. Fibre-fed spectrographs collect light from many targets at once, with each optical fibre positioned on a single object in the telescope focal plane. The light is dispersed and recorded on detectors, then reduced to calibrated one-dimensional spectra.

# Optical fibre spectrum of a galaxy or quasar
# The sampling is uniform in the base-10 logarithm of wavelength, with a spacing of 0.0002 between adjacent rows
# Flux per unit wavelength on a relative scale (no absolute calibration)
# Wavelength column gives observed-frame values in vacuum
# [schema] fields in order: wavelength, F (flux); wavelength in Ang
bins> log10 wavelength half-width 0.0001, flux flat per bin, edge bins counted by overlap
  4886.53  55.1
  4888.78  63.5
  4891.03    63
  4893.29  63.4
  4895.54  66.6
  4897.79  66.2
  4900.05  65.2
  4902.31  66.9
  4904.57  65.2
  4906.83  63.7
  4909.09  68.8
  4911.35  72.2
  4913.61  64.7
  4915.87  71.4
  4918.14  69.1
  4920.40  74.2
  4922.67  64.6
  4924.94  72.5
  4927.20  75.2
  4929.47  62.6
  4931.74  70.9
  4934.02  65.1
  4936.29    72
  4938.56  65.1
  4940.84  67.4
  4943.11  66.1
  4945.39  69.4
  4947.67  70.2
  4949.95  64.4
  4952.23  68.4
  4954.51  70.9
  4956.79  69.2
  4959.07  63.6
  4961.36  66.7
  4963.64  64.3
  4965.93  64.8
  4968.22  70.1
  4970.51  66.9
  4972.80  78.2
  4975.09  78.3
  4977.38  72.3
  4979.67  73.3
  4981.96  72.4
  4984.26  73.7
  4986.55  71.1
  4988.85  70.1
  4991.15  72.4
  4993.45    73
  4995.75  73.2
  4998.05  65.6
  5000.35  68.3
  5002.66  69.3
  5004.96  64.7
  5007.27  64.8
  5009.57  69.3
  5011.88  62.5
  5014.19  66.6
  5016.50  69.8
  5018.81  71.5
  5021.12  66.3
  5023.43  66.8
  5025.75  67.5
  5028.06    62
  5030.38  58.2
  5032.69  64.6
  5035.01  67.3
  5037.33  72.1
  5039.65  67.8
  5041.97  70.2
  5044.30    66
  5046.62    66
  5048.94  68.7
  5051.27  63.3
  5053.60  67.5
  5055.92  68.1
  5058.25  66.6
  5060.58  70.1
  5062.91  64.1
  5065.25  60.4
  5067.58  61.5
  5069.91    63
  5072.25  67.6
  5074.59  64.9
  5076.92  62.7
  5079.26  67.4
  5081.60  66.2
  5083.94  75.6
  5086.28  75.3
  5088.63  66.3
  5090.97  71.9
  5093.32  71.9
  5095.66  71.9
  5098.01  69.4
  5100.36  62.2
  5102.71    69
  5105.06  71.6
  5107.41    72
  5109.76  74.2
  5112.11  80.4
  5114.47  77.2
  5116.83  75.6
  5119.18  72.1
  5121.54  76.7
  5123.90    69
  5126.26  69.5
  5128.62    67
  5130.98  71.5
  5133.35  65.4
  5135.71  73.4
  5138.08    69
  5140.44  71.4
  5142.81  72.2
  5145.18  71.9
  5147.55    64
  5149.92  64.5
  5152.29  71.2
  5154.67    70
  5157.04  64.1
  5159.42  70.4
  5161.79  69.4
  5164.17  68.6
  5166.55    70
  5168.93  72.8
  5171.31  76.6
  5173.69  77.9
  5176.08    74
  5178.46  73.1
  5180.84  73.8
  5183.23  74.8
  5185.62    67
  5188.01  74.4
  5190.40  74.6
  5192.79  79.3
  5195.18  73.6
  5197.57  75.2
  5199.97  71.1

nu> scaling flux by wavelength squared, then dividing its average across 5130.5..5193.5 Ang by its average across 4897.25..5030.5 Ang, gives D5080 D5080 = 1.12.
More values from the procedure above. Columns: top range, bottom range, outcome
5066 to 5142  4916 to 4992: 1.07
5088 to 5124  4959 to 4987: 1.08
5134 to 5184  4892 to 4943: 1.15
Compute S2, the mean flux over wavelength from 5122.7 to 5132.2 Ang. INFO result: 69.2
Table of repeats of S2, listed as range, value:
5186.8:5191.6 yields 74.5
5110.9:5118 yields 77.7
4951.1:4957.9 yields 69.5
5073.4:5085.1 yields 67.4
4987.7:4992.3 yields 71.2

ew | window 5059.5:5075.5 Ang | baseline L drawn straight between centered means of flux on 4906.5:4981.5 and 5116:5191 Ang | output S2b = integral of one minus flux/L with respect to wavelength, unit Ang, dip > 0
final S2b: 1.3 Ang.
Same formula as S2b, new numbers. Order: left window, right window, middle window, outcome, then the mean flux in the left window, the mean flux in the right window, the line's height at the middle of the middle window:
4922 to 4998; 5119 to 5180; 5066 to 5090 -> 1.1 Ang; 69.6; 70.6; 70.2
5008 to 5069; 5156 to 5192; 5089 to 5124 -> -1.5 Ang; 66.3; 72.2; 69.3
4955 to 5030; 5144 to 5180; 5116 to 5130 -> -0.3 Ang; 68.9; 70.6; 70.2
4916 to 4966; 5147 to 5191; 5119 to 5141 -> 0.1 Ang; 68.2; 71.2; 70.7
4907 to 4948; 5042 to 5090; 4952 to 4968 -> 0.3 Ang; 68.8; 66.7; 68.3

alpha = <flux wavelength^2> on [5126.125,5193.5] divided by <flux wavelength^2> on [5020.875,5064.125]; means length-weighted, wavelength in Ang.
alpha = 1.1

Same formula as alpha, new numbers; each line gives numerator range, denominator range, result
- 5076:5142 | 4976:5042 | 1.08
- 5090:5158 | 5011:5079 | 1.10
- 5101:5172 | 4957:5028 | 1.09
